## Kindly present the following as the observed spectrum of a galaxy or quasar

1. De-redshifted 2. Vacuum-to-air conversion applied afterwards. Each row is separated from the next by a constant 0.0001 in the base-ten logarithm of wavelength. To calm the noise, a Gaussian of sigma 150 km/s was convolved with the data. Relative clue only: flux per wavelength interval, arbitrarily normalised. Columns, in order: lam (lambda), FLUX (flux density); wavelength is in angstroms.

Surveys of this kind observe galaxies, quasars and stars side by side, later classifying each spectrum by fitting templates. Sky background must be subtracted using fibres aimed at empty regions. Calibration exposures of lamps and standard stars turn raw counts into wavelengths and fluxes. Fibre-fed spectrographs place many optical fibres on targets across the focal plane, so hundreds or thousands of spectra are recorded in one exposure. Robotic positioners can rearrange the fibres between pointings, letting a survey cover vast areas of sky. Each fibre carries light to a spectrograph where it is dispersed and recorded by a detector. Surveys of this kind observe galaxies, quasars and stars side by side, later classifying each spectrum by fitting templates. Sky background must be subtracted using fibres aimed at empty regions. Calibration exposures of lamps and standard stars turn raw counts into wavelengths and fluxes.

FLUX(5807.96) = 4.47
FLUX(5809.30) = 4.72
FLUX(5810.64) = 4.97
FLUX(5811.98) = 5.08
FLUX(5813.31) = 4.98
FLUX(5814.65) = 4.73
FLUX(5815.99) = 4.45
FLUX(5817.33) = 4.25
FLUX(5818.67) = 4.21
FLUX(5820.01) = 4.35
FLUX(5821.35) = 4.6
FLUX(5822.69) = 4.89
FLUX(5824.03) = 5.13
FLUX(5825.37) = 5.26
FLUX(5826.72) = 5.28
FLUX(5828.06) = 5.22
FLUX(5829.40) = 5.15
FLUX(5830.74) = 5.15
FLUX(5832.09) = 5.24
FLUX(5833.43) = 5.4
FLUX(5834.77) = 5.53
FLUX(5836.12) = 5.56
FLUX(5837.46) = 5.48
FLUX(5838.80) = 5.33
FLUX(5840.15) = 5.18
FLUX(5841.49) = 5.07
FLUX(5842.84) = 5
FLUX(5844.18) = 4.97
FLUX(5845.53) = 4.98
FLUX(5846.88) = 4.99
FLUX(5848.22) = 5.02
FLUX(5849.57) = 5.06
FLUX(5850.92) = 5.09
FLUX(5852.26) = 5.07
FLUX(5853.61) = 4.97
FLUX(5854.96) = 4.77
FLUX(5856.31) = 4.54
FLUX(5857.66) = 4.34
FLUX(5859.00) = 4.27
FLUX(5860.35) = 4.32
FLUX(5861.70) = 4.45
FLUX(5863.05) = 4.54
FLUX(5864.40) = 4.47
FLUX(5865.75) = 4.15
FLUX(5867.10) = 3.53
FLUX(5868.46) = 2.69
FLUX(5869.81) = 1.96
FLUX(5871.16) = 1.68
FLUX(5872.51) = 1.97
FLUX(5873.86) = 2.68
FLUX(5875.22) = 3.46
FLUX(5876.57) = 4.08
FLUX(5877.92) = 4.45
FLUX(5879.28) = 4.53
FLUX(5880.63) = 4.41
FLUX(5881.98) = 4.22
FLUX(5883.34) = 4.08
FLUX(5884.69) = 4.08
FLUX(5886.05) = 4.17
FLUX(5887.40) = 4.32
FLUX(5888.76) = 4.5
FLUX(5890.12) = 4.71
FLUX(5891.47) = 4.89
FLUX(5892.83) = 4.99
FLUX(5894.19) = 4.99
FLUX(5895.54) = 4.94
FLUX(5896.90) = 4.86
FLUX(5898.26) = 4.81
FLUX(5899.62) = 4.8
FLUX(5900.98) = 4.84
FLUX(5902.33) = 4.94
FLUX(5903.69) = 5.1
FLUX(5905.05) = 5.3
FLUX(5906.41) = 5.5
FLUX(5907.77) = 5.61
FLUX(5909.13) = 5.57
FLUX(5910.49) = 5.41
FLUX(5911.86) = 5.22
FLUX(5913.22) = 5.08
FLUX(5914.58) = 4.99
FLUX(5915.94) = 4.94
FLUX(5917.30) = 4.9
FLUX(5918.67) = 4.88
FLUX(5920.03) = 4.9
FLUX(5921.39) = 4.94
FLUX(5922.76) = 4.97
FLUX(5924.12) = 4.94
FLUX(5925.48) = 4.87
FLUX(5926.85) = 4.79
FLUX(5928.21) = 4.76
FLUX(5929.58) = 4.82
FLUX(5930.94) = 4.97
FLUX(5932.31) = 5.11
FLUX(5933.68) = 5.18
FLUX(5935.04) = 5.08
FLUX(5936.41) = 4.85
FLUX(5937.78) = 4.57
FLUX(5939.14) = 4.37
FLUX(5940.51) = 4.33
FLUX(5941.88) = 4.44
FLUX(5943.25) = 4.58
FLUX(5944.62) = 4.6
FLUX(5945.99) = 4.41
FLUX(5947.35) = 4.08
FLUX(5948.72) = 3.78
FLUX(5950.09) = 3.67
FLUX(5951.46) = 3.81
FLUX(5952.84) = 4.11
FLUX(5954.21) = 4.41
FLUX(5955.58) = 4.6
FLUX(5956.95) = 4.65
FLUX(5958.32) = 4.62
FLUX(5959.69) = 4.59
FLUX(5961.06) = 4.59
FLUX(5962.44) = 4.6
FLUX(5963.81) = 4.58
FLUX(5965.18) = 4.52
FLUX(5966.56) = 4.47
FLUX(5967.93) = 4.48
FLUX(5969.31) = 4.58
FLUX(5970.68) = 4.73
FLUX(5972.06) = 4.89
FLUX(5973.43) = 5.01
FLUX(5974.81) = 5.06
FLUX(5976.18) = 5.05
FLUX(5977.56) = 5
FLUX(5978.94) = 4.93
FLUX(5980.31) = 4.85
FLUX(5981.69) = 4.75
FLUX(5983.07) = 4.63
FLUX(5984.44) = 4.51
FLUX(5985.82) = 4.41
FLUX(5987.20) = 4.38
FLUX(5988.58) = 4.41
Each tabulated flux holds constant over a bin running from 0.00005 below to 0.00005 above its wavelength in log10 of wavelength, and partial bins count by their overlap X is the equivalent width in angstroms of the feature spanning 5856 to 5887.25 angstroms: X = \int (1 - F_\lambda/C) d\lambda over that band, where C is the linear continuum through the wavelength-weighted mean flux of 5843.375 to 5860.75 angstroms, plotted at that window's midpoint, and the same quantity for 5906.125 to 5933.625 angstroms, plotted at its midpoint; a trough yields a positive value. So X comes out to 7.0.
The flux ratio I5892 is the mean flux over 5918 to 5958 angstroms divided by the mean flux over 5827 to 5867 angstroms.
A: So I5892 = 0.93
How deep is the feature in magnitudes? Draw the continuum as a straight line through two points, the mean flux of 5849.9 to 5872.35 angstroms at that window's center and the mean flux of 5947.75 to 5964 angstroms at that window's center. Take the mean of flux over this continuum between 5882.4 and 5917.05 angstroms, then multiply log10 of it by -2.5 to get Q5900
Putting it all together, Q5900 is -0.18 mag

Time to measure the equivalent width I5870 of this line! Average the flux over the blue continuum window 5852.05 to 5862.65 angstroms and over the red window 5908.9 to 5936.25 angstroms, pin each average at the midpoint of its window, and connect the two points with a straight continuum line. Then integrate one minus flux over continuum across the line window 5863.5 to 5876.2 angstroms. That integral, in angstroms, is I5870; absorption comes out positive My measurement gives 4.5 angstroms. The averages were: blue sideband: 4.57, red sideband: 5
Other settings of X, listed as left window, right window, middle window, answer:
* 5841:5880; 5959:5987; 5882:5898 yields -1.0 angstroms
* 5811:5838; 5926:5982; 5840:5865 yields 0.6 angstroms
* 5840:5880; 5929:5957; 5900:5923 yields -3.9 angstroms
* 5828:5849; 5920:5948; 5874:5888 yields 2.4 angstroms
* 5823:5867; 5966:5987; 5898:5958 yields 0.5 angstroms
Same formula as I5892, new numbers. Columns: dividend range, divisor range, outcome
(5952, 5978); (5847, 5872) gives 1.12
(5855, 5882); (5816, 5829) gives 0.78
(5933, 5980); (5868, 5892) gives 1.23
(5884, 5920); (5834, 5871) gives 1.07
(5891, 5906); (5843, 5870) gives 1.11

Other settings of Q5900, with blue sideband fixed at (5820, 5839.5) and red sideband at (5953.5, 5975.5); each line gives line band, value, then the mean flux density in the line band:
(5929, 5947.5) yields 0.02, 4.69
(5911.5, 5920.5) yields -0.03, 4.98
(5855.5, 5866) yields 0.15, 4.4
